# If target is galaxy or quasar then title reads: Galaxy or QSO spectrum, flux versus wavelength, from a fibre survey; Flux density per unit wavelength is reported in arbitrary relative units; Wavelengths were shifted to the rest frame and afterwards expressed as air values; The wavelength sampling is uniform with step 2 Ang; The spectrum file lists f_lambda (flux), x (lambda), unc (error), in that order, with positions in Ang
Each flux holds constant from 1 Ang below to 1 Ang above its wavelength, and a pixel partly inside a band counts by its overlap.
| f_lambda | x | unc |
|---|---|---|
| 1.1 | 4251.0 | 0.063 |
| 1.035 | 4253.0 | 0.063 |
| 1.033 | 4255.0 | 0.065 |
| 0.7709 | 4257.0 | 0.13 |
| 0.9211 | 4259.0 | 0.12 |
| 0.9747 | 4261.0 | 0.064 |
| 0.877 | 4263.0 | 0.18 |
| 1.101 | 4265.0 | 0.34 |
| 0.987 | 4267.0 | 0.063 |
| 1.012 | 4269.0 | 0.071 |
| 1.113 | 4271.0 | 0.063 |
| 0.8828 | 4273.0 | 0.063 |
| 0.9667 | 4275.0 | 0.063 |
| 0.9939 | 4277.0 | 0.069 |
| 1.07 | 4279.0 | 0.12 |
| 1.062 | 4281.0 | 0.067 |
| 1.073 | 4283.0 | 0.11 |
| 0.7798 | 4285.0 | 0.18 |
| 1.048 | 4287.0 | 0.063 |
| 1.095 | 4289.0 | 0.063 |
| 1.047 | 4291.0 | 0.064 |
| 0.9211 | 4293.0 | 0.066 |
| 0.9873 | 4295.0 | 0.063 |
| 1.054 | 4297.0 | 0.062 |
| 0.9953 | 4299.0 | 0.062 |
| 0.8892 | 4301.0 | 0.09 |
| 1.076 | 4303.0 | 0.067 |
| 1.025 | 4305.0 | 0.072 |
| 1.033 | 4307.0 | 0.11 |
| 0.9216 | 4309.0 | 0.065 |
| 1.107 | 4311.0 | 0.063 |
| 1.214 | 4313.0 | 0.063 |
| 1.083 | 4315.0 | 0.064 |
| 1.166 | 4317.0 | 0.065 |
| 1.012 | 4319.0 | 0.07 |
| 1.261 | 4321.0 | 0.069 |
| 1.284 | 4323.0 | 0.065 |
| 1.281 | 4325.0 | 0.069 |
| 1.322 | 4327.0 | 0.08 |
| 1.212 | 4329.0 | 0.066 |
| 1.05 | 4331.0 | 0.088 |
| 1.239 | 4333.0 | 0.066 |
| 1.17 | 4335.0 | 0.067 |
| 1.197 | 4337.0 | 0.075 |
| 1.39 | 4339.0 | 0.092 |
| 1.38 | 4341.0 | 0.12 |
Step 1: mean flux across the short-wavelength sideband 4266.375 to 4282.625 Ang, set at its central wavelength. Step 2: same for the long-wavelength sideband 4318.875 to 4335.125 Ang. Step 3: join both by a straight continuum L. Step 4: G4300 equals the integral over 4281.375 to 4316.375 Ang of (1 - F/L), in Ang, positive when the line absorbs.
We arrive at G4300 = 2.7 Ang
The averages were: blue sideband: 1.01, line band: 1.02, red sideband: 1.22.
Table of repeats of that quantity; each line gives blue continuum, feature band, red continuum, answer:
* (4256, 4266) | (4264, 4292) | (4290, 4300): -1.5 Ang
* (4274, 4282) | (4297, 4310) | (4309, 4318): 1.1 Ang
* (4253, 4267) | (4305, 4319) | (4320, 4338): 1.0 Ang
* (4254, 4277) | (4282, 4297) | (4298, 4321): 0.3 Ang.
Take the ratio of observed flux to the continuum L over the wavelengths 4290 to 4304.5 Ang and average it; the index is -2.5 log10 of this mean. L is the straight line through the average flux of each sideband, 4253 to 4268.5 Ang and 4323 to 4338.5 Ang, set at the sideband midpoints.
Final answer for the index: 0.103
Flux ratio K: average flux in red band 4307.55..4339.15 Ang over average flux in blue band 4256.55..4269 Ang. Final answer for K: 1.2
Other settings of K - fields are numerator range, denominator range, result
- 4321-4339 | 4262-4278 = 1.24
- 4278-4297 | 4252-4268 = 1.05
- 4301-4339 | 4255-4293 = 1.16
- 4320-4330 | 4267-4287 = 1.28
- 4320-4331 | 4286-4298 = 1.22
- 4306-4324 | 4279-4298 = 1.11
